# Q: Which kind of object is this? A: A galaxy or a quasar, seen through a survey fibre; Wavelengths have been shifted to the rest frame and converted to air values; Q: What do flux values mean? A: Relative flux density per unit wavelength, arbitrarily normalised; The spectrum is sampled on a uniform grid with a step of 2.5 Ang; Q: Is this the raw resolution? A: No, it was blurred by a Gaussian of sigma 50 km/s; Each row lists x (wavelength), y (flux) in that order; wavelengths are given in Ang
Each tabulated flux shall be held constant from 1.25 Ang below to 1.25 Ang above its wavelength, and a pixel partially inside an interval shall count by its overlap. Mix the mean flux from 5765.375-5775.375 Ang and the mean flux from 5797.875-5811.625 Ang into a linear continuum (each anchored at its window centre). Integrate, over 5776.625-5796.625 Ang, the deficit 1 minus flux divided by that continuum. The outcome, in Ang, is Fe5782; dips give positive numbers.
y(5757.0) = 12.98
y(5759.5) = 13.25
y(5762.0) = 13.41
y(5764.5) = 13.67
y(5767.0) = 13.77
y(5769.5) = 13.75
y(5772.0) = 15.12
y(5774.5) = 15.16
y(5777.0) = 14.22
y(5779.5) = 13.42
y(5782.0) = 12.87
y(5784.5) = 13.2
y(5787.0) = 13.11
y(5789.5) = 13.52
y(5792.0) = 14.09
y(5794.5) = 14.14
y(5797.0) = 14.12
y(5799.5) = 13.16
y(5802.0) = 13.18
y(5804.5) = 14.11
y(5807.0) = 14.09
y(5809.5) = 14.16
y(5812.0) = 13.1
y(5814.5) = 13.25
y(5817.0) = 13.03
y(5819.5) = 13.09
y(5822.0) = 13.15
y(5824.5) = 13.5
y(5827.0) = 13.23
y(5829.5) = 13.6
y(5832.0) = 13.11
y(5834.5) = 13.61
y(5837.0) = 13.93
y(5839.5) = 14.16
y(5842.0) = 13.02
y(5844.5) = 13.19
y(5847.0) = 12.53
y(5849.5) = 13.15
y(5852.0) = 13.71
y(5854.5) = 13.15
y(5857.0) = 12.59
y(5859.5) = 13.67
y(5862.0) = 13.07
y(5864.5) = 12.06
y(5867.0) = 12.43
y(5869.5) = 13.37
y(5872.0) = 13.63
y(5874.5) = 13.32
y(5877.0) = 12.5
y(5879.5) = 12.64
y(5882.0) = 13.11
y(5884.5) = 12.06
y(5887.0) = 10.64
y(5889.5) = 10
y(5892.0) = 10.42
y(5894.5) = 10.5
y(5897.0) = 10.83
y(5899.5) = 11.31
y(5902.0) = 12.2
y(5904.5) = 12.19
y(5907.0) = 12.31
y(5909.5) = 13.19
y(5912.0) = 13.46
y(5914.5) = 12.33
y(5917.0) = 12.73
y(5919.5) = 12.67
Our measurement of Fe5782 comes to 0.7 Ang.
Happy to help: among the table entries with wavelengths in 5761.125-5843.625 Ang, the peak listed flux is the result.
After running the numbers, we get 15.16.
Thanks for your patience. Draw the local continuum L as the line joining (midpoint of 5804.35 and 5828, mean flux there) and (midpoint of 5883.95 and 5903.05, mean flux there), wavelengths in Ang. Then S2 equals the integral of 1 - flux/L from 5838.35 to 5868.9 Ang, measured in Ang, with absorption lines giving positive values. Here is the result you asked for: -2.1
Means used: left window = 13.4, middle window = 13.1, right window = 10.9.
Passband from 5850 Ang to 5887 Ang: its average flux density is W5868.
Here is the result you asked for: 12.9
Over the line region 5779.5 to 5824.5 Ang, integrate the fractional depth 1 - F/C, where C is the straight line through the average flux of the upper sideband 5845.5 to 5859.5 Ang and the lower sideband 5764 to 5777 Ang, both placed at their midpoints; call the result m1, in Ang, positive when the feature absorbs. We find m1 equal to 1.2 Ang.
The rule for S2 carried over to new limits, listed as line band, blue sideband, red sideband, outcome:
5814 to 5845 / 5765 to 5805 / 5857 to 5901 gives -0.92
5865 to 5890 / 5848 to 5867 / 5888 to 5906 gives -0.81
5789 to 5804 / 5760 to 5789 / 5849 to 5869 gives -0.18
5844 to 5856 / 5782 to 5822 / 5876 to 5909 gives -0.59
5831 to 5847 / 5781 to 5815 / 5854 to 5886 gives -0.31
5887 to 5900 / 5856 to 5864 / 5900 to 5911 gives 2.07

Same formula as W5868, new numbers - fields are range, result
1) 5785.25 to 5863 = 13.4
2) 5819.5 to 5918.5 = 12.7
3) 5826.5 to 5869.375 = 13.2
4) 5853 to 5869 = 12.9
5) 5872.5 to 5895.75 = 11.8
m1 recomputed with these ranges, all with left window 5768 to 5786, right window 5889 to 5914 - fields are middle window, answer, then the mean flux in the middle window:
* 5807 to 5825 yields -0.2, 13.4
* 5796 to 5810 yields -0.3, 13.8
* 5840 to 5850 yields -0.3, 13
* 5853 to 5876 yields -1.2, 13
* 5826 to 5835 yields -0.3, 13.4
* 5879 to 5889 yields 0.1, 11.9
